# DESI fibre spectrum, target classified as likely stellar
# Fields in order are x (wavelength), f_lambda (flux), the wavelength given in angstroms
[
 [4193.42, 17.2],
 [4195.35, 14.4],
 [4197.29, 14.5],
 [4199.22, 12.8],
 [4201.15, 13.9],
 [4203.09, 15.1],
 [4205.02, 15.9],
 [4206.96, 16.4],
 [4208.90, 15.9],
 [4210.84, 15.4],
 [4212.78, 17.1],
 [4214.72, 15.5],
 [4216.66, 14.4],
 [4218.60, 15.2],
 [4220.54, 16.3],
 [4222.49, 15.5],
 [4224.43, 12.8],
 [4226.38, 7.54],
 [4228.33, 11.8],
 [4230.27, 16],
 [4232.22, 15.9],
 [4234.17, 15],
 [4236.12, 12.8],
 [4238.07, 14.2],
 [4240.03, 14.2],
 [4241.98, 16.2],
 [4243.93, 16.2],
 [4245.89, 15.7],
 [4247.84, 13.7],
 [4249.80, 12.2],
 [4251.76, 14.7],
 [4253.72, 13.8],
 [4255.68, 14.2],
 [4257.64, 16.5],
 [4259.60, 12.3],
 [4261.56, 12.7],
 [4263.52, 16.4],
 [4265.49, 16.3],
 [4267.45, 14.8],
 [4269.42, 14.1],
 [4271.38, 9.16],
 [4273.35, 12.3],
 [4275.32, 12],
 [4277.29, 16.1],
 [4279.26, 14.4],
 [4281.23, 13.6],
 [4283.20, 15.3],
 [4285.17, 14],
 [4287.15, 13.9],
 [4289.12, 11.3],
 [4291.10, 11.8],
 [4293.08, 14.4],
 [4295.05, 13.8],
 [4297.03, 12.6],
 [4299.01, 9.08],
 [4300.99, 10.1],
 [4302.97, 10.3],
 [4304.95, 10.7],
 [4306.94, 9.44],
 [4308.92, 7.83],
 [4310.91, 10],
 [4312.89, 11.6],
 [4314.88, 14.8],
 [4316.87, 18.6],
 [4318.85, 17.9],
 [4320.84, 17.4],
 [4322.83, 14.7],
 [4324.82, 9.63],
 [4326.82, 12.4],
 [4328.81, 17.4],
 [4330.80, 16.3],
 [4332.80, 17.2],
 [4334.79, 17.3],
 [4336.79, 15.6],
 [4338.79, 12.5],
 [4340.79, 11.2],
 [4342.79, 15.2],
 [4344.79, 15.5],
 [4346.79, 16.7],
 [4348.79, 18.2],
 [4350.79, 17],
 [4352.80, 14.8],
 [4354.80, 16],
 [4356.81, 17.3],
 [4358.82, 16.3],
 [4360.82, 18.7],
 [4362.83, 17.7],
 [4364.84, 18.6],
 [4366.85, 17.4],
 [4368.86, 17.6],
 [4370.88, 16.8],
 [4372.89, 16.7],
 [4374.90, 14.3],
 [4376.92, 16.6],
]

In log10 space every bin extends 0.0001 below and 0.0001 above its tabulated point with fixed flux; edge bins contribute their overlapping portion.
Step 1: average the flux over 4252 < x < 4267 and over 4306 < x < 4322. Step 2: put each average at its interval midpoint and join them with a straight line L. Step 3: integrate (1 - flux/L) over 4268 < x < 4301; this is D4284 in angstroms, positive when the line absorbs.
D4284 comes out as 2.7 angstroms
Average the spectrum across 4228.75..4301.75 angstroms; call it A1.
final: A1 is 13.8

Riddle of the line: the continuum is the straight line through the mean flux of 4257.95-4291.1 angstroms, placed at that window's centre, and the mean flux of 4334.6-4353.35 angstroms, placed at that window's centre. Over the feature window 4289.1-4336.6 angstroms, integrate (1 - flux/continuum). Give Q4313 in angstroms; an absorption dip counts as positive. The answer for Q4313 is 4.4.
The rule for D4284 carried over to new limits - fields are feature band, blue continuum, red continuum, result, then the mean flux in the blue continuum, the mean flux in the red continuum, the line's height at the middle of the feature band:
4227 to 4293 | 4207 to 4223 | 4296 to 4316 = -4.2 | 15.7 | 10.7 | 13.2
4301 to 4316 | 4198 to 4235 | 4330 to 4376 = 4.8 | 14.7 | 16.3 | 15.8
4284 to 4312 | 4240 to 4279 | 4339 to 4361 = 6.5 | 14.2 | 15.9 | 14.9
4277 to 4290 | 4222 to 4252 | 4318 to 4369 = 0.8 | 14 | 16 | 14.9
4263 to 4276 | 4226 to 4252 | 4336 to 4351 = 0.8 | 14.1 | 15.1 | 14.4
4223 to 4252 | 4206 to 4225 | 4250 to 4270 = 2.0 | 15.5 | 14.5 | 15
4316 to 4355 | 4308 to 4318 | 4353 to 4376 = -2.9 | 12.7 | 17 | 14.6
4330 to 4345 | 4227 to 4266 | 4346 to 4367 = 1.5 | 14.5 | 17.2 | 16.7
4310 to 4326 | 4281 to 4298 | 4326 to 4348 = 0.2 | 13.4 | 15.3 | 14.5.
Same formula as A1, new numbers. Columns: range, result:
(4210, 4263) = 14.4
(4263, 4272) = 14.2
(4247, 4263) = 13.8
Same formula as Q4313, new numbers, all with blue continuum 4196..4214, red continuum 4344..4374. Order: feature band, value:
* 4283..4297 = 2.48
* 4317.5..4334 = 1.16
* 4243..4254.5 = 0.98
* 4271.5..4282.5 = 1.84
